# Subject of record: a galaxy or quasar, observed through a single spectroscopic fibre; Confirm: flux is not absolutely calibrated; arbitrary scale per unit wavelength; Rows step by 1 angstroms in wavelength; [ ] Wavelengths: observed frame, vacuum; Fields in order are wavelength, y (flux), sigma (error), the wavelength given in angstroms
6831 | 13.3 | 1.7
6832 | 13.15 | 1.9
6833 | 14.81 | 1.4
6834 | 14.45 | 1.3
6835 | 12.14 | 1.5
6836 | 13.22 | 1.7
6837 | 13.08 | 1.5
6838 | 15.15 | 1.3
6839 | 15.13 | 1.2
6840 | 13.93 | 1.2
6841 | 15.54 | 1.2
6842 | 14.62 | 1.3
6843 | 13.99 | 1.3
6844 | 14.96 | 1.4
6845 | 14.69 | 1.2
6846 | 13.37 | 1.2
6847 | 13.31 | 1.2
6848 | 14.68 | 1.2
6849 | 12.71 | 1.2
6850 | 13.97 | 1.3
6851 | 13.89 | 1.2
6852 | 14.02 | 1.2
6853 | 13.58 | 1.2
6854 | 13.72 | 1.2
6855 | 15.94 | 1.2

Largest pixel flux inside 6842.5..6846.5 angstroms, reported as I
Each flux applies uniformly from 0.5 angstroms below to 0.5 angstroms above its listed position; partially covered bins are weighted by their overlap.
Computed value 14.96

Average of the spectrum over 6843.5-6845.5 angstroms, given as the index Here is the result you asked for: 14.8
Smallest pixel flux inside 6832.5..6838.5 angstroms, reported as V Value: 12.14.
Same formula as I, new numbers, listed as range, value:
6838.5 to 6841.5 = 15.54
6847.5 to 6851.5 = 14.68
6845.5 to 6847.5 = 13.37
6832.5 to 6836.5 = 14.81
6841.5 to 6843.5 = 14.62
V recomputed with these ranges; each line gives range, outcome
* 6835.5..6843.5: 13.08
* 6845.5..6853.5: 12.71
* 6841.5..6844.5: 13.99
